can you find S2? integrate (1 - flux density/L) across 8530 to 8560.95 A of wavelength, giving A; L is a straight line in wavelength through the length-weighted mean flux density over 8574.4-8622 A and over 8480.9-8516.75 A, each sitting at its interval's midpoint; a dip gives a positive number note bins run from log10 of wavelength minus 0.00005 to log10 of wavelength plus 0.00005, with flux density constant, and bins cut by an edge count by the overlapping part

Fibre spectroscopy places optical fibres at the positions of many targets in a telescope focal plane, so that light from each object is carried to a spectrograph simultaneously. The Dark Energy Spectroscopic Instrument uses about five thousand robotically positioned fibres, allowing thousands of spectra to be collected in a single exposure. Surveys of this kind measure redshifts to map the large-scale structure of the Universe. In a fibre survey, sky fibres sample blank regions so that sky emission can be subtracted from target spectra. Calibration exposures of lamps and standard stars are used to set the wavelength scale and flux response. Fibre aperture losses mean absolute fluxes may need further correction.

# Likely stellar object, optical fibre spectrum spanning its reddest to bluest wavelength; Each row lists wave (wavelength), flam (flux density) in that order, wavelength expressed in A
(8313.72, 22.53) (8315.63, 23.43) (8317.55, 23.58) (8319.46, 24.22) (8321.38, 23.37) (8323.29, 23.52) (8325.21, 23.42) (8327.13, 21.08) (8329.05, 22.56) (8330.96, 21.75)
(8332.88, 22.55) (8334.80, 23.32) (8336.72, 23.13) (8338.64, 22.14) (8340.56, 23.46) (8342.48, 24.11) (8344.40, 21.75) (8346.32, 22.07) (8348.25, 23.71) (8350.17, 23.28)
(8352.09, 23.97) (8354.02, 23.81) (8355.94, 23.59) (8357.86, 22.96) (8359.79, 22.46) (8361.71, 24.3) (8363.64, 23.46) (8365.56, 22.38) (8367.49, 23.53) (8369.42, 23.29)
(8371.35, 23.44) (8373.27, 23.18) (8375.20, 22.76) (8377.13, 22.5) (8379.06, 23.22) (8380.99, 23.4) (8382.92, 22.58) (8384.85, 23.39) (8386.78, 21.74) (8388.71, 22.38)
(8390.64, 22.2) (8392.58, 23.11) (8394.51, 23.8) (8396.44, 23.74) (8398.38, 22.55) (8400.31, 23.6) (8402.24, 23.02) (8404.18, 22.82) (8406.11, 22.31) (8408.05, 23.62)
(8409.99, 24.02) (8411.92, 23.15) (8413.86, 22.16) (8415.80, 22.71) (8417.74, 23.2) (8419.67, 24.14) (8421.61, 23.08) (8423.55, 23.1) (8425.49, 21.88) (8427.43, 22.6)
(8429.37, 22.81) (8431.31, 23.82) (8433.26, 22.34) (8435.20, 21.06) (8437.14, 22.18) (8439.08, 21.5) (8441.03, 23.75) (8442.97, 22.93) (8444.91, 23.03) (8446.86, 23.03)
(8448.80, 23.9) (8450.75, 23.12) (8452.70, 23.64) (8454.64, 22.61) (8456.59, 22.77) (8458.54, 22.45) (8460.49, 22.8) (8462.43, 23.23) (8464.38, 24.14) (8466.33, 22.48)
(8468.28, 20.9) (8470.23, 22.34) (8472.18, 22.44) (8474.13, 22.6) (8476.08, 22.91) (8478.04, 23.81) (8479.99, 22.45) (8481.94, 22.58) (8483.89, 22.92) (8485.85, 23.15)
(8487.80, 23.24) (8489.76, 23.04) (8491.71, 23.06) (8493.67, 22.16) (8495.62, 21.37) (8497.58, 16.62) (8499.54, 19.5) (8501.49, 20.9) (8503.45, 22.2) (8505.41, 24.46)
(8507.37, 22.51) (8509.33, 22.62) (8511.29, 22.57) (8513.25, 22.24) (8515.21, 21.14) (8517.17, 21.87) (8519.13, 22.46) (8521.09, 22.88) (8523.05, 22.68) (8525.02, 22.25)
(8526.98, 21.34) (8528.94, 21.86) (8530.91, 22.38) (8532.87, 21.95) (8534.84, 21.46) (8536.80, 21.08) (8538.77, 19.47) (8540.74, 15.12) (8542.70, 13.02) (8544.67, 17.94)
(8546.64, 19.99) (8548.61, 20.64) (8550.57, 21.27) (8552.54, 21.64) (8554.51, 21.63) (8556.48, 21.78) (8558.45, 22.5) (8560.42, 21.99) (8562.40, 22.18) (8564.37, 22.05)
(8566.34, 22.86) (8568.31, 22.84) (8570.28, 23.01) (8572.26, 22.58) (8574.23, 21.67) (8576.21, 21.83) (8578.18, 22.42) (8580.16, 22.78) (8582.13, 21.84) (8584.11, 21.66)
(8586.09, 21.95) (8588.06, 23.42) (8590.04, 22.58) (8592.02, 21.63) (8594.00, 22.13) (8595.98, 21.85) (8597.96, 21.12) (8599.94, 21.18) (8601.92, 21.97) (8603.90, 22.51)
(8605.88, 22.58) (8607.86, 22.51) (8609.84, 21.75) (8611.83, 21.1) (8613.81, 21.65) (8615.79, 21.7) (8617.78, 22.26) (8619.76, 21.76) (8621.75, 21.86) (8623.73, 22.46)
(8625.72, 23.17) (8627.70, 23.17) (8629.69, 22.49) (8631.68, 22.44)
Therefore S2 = 2.5 A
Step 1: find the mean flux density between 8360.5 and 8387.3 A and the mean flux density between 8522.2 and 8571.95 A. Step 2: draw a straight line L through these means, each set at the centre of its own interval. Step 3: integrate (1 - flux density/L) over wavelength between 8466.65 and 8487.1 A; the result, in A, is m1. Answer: -0.71 A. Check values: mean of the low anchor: 23.1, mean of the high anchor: 21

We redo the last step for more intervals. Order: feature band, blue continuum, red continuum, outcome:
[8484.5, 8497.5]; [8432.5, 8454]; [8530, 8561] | -0.4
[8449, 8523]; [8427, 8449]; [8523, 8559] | -2.6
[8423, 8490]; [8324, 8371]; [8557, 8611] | -0.5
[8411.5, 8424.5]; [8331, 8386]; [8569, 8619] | -0.1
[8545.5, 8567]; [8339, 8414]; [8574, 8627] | 0.6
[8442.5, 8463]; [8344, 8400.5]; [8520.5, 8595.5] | -0.6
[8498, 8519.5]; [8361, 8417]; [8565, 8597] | 0.7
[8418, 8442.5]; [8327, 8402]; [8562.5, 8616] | 0.0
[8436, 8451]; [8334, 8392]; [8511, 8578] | -0.4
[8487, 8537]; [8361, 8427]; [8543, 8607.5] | 0.7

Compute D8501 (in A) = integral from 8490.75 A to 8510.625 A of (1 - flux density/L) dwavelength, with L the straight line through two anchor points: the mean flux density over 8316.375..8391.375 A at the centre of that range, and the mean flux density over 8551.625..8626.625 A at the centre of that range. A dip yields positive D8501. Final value 0.8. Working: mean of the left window 23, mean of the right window 22.1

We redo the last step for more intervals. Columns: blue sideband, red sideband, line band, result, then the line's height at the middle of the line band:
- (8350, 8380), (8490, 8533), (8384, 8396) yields 0.1 A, 23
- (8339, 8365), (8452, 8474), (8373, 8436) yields 0.2 A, 23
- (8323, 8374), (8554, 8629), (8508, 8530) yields 0.2 A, 22.4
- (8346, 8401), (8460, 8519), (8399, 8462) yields -0.6 A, 22.7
